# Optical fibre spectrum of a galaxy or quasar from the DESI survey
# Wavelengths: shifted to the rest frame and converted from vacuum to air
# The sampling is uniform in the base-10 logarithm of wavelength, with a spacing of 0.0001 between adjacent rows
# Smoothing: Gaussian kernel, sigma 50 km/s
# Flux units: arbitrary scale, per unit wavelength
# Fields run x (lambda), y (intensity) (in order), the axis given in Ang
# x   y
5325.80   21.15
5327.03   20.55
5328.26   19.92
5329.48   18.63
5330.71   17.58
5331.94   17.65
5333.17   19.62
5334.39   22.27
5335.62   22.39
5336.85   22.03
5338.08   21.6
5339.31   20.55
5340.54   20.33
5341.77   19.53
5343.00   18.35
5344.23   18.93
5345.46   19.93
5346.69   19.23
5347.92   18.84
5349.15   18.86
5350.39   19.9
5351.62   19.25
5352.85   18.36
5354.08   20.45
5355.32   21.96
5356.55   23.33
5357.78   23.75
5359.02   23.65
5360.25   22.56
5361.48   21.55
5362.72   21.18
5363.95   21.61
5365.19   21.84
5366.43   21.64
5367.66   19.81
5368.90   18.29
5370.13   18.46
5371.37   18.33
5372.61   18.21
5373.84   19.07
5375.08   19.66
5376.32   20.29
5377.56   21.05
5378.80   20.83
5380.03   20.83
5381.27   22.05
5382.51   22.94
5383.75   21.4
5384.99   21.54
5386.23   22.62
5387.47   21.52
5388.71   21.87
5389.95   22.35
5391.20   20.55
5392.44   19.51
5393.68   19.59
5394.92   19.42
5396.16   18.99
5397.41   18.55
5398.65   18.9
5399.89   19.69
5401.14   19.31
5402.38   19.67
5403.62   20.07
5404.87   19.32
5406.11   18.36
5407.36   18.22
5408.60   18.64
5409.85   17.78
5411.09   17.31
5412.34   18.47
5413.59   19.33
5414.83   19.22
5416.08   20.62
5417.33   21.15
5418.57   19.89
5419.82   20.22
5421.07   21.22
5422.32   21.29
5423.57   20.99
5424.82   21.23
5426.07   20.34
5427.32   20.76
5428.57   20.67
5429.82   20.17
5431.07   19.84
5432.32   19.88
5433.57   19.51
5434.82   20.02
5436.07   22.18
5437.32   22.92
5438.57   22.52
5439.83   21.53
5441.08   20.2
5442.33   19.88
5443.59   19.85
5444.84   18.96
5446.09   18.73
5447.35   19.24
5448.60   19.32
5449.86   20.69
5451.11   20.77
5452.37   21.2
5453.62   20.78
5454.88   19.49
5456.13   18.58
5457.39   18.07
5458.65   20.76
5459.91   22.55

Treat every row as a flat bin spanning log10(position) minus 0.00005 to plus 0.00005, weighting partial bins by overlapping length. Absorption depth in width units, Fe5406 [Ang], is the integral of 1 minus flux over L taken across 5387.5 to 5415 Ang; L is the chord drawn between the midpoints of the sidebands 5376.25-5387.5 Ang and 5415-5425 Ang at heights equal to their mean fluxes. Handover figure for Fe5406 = 2.3 Ang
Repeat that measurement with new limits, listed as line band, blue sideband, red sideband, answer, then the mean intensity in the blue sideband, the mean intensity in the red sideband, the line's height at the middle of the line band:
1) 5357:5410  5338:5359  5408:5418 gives -2.09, 20.2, 19.1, 19.6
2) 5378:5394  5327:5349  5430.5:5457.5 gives -1.09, 19.8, 20.2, 20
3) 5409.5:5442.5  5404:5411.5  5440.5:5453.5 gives -2.21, 18.4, 19.9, 19.1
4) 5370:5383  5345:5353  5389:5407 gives -0.50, 19.2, 19.6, 19.4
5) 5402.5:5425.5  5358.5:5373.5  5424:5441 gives 1.27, 20.6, 20.9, 20.8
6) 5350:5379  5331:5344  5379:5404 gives -0.26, 20.3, 20.6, 20.4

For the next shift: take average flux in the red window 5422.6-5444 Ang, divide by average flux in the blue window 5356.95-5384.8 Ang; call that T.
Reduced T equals 0.99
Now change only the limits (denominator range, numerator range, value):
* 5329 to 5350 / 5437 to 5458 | 1.02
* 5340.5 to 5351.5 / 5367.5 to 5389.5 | 1.07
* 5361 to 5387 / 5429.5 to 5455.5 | 0.99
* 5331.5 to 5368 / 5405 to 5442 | 0.97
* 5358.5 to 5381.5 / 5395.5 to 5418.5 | 0.93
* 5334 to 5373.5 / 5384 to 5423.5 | 0.97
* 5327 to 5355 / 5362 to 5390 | 1.05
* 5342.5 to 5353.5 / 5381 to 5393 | 1.13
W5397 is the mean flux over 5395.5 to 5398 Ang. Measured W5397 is 18.7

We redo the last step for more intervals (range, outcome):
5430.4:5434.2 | 19.8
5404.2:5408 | 18.6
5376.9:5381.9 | 21.2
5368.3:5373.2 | 18.3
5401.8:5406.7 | 19.4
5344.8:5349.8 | 19.2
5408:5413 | 18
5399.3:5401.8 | 19.5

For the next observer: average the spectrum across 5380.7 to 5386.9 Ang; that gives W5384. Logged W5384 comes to 22.1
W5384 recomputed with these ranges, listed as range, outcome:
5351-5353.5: 18.9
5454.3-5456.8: 19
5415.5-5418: 20.9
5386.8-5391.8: 21.6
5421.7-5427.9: 20.9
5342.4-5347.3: 19.1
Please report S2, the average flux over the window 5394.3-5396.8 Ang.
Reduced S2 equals 19.2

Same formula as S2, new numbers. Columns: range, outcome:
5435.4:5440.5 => 22.3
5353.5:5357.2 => 21.9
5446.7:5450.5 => 19.7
